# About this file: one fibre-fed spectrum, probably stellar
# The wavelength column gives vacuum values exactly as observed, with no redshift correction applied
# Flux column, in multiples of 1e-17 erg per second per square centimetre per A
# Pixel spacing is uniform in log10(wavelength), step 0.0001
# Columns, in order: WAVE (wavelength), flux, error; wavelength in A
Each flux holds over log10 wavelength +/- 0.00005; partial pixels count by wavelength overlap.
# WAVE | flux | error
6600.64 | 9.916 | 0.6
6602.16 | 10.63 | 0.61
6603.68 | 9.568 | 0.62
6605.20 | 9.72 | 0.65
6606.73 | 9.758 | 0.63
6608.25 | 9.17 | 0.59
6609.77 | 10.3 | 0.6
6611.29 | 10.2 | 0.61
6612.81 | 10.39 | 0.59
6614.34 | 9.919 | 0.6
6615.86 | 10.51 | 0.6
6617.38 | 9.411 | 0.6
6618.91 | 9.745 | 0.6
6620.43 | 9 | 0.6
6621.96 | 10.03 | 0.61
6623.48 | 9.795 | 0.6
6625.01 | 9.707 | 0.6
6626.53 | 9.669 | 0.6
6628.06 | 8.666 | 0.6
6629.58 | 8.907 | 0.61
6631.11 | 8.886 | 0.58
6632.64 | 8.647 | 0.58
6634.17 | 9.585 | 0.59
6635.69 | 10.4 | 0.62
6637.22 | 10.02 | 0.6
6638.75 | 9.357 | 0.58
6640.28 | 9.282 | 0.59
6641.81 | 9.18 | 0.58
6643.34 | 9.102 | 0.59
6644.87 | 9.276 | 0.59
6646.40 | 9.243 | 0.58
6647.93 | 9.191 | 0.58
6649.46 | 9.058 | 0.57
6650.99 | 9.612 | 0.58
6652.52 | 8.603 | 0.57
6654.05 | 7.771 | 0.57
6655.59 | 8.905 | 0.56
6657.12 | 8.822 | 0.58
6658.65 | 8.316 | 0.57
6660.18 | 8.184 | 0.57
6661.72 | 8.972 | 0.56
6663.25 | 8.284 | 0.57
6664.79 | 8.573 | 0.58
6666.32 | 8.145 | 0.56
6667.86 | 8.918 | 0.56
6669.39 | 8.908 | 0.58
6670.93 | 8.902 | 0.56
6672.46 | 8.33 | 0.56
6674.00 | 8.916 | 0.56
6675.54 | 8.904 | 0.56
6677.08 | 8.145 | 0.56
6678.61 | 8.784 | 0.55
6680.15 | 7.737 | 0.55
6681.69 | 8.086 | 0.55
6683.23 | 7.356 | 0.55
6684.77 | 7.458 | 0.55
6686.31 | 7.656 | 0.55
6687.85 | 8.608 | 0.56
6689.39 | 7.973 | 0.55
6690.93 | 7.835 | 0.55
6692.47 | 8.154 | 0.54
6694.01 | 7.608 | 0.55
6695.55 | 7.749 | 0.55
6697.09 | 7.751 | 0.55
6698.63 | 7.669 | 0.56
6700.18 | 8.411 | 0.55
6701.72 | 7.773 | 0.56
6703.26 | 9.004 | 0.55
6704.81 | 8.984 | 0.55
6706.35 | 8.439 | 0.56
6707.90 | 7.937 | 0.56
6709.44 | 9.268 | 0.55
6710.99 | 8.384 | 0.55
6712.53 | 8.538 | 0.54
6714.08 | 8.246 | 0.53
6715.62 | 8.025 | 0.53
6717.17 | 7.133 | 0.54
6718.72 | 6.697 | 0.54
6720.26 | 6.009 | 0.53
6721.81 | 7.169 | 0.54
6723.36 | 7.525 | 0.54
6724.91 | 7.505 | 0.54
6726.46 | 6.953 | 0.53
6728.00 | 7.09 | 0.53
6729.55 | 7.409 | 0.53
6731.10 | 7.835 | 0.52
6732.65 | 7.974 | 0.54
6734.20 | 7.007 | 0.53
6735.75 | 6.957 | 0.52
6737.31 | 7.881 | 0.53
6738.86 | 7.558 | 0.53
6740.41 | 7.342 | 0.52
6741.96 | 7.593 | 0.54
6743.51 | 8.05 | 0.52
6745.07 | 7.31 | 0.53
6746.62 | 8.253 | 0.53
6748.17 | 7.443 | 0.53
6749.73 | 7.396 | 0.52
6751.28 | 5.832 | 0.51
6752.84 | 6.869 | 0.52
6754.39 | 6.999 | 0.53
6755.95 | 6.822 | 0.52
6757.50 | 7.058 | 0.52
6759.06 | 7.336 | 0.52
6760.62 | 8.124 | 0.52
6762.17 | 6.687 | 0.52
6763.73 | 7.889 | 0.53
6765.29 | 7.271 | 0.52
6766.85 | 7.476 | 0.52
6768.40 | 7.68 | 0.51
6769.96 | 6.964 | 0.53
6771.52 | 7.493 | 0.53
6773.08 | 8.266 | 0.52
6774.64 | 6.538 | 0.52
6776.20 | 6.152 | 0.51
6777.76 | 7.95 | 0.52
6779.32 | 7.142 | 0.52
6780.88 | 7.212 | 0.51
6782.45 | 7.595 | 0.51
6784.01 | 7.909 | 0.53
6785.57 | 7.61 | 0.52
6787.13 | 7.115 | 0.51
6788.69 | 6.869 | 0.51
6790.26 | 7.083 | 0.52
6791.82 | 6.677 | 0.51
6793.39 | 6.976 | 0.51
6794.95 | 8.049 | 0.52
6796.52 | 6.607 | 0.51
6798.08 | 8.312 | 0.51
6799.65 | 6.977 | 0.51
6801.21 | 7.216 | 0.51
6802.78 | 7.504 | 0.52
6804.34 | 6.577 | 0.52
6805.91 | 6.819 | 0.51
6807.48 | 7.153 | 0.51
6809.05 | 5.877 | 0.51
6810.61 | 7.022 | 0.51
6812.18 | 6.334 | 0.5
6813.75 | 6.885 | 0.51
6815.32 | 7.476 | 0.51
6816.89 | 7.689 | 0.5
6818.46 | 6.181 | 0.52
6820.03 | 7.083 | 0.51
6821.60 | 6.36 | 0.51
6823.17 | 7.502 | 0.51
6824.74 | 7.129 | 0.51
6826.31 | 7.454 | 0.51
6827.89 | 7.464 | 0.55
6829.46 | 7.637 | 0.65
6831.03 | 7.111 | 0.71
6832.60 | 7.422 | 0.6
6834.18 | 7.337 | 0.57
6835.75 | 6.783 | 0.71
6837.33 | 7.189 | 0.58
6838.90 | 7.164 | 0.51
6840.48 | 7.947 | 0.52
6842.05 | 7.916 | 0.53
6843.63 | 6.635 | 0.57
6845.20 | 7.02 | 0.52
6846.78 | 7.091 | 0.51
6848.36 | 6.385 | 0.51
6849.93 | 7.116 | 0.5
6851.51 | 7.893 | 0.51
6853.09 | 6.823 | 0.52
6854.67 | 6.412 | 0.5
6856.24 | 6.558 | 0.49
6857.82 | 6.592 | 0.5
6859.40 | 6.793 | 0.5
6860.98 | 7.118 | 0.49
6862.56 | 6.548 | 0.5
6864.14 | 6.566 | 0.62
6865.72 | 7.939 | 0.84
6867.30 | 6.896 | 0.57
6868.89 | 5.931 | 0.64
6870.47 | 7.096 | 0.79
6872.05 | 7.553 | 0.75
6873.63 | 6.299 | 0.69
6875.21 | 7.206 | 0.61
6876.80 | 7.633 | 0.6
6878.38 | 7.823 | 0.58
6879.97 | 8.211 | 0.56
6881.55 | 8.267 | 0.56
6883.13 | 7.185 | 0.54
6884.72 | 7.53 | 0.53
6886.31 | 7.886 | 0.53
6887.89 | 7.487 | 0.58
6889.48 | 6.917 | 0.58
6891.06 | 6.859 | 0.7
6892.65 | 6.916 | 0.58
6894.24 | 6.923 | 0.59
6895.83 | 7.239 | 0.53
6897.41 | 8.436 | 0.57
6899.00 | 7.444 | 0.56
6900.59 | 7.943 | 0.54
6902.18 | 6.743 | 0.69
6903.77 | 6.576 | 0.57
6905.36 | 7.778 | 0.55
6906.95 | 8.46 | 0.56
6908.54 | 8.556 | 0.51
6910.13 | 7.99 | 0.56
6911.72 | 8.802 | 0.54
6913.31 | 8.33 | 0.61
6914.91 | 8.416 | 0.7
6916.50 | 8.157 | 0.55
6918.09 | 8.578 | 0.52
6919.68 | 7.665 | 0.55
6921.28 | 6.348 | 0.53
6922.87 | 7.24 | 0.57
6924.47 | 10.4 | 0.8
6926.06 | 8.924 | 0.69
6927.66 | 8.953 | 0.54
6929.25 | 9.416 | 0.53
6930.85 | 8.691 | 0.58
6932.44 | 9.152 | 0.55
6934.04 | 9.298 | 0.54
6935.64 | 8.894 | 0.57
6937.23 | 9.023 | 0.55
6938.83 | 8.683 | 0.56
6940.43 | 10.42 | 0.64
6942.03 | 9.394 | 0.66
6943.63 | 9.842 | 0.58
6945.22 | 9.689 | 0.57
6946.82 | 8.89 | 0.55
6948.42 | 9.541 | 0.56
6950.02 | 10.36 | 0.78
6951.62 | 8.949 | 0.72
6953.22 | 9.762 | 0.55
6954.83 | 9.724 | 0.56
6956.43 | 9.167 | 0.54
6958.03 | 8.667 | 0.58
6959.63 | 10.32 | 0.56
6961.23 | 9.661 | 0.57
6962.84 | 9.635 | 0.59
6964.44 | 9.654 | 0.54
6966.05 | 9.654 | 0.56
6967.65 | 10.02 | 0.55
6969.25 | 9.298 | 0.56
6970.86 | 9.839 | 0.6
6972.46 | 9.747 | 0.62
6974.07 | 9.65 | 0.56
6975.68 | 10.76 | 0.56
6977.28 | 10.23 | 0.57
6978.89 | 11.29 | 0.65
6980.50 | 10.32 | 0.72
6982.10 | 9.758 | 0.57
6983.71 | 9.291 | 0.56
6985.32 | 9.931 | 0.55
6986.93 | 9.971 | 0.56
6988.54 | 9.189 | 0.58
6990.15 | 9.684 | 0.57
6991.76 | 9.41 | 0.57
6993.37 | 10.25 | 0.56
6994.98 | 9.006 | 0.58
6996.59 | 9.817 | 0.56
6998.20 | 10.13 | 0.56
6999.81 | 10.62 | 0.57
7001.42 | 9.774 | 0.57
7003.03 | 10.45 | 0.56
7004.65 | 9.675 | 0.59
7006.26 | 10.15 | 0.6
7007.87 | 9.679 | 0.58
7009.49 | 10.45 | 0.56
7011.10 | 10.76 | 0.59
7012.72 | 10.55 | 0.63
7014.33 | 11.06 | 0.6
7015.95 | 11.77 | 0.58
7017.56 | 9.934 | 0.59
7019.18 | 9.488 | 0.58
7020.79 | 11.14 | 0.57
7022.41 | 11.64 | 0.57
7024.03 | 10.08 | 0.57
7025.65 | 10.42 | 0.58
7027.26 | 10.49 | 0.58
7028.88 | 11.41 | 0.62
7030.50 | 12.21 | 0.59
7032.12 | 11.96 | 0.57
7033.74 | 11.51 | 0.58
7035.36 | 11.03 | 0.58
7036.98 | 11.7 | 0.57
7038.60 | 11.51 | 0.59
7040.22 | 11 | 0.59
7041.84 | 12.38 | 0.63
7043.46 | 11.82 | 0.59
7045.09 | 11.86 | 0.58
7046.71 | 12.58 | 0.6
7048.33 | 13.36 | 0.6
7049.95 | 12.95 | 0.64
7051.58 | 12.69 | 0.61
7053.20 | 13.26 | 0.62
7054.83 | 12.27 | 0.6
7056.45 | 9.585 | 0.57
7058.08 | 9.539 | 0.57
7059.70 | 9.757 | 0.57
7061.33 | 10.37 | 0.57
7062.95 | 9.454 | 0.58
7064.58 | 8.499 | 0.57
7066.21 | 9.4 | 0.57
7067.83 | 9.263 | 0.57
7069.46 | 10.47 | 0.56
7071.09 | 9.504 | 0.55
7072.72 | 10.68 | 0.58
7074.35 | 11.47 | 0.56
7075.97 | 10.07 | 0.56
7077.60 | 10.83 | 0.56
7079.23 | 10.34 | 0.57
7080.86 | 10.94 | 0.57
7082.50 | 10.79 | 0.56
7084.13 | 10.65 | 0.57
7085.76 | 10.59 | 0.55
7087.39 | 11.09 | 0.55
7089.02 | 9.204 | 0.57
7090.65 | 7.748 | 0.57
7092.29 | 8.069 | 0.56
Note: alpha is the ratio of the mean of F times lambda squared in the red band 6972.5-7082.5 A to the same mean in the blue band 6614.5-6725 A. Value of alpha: 1.4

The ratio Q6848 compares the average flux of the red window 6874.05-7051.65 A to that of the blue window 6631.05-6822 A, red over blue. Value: 1.2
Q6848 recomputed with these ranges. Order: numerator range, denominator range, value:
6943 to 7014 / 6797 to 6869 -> 1.40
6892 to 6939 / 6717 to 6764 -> 1.13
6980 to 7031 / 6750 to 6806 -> 1.42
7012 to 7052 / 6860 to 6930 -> 1.49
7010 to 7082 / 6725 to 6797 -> 1.50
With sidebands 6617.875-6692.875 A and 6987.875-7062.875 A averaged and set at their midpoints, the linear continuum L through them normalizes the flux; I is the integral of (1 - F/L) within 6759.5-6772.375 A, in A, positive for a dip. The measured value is 2.70 A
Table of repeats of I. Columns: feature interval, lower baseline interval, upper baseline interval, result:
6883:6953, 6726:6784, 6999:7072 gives 7.8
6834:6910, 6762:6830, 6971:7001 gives 9.5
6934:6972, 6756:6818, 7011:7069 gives 0.9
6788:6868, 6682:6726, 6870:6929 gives 7.7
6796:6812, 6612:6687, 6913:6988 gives 3.8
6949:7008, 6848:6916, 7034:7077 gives -2.7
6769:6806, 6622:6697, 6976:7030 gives 8.1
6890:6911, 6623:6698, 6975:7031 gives 4.9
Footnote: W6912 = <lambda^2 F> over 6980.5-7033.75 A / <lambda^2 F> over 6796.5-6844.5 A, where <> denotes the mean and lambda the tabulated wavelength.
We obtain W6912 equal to 1.5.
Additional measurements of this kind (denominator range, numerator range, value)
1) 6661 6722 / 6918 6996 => 1.25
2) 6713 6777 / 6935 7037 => 1.48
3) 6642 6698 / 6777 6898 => 0.89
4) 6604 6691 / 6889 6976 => 1.06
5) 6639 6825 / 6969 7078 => 1.49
